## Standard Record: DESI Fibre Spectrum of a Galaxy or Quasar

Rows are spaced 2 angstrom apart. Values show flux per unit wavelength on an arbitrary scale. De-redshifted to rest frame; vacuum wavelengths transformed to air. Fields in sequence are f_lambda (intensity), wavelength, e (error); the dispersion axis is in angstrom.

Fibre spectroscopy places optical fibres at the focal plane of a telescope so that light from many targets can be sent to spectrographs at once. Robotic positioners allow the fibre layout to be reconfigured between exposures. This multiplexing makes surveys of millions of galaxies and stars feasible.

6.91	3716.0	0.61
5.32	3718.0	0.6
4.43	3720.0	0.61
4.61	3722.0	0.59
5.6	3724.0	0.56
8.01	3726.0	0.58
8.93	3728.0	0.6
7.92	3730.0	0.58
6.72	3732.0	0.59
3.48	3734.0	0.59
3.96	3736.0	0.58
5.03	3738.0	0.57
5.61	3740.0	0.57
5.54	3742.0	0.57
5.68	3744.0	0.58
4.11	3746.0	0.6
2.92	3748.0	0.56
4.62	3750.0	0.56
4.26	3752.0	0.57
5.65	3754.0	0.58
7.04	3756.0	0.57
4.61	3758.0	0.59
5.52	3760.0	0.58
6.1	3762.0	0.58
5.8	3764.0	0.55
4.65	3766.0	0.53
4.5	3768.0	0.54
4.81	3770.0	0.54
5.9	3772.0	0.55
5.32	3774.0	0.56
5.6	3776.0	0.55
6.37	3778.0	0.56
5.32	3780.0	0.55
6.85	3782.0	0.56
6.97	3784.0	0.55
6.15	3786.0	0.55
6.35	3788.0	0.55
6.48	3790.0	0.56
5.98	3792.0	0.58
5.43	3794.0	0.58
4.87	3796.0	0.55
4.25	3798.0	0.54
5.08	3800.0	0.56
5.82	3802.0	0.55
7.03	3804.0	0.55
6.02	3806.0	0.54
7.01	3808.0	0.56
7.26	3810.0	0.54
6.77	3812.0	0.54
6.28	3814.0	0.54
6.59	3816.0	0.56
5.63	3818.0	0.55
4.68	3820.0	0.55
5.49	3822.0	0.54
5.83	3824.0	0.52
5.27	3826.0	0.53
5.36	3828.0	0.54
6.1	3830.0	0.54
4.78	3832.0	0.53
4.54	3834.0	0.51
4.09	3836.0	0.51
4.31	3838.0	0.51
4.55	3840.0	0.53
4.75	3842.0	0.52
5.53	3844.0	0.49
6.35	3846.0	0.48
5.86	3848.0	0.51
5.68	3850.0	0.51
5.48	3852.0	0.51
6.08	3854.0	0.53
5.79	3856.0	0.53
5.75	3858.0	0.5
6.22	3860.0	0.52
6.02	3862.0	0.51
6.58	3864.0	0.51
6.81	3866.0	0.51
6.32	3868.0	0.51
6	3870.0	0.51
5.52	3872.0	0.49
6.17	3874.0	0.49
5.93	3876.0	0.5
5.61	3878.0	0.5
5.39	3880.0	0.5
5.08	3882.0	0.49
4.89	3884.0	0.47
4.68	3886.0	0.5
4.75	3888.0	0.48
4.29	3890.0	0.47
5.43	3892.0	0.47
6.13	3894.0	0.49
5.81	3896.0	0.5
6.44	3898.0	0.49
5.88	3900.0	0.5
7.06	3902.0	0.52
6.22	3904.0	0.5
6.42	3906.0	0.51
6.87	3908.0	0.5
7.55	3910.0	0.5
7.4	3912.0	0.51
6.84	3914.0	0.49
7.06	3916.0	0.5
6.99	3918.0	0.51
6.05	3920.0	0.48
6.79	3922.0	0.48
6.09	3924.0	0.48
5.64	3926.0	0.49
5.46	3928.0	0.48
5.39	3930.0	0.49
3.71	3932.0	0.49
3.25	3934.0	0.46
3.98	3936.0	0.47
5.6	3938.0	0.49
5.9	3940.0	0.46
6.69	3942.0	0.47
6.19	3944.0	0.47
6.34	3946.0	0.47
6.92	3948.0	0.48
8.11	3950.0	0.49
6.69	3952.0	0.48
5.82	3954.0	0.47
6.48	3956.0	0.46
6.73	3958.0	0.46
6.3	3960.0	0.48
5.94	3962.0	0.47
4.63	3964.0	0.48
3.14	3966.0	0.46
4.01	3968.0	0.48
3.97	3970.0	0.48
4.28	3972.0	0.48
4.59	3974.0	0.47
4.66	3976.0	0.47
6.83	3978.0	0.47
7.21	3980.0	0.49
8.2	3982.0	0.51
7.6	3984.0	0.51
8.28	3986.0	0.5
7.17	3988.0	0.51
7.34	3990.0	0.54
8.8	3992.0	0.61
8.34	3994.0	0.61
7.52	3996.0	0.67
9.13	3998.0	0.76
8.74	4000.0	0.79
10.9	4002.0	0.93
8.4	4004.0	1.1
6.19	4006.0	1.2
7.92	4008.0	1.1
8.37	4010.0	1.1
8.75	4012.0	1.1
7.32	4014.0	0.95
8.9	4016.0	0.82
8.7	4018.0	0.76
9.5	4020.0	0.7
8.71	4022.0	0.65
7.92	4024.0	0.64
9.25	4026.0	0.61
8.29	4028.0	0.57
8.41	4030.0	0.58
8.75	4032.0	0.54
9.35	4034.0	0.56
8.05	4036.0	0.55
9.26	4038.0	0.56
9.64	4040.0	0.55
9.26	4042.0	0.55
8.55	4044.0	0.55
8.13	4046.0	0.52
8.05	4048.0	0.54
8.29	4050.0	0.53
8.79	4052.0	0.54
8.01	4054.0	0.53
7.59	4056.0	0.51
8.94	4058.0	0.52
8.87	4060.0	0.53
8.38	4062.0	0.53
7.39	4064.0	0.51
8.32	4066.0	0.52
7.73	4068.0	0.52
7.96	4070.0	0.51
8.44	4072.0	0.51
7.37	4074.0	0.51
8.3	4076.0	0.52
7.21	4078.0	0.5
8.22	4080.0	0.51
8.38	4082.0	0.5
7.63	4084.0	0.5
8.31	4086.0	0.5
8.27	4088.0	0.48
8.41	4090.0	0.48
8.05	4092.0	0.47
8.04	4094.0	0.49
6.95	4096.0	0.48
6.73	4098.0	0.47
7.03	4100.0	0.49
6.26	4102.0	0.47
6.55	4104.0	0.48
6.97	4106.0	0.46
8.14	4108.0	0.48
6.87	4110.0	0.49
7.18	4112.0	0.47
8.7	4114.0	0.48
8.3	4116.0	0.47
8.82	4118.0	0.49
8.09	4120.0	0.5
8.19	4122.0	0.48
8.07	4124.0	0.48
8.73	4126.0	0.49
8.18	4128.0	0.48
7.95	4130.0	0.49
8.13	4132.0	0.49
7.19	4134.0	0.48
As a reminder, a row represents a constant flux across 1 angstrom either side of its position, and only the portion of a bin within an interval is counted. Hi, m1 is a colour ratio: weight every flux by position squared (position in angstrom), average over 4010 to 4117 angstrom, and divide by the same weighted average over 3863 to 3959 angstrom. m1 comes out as 1.46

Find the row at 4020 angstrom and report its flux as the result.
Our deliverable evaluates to 9.5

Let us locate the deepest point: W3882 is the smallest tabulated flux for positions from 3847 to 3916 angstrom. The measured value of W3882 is 4.29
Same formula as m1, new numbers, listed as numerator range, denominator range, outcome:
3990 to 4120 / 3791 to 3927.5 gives 1.55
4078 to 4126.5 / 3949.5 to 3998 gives 1.29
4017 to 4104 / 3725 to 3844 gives 1.69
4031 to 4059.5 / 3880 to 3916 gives 1.55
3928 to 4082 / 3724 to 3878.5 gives 1.44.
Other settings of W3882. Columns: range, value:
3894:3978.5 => 3.14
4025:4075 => 7.37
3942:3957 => 5.82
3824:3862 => 4.09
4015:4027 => 7.92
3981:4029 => 6.19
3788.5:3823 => 4.25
